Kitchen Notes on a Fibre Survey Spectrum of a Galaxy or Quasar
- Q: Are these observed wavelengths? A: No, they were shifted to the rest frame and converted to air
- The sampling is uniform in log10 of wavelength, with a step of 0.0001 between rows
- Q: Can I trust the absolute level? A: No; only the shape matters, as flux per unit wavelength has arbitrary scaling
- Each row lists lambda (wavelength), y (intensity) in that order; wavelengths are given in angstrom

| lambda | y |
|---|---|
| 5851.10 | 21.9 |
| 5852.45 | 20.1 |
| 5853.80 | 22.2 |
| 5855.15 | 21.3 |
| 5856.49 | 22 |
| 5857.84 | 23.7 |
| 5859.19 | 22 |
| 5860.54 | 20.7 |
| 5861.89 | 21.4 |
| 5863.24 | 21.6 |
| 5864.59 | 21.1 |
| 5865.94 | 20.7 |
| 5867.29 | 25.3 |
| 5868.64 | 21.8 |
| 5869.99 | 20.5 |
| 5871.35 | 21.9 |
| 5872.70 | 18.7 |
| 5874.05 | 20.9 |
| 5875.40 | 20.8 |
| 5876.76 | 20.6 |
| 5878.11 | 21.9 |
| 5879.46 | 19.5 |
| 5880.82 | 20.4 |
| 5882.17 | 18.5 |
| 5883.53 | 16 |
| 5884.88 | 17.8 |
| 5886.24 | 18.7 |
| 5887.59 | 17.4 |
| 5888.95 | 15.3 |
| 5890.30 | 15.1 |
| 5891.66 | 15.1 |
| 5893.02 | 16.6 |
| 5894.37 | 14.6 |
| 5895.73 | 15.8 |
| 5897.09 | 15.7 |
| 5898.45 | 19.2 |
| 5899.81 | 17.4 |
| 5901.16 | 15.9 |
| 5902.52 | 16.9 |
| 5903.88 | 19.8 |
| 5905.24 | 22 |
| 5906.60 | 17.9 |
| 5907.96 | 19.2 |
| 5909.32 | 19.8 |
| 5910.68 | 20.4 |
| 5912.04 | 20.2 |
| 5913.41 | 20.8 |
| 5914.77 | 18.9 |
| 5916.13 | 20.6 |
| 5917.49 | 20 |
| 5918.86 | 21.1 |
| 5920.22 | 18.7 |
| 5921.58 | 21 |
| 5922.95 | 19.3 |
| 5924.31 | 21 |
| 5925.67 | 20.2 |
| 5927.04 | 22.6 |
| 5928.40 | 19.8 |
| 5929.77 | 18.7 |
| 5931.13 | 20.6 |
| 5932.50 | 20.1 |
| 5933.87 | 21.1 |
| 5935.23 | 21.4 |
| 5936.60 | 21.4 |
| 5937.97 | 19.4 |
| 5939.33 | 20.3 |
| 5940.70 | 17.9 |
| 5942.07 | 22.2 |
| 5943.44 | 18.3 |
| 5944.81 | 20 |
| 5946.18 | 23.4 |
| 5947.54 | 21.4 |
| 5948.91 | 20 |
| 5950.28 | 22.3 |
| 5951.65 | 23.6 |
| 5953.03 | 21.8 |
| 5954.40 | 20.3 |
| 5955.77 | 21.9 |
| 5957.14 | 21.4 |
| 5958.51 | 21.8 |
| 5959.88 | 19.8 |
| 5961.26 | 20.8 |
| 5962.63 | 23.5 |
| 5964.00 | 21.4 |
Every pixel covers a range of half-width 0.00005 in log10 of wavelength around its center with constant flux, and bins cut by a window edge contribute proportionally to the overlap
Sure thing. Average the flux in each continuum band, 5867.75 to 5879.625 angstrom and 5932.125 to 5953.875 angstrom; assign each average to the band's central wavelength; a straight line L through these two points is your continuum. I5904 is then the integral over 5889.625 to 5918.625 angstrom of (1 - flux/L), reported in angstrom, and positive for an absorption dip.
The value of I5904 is 3.7 angstrom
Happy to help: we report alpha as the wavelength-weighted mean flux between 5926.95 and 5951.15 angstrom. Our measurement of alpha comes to 20.6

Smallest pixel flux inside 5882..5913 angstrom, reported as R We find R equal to 14.6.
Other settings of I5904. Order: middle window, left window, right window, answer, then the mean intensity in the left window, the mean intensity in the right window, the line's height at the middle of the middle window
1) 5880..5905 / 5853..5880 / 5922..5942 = 4.6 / 21.4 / 20.3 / 21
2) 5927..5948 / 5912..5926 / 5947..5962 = 0.3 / 20.2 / 21.4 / 20.8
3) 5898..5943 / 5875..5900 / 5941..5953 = -0.4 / 17.7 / 21.3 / 19.7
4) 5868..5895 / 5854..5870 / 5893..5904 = 0.9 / 21.9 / 16.8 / 19.2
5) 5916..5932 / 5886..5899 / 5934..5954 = -1.0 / 16.2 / 21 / 19.1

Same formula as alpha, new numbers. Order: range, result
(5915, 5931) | 20.3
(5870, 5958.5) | 19.6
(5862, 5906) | 18.9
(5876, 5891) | 18.3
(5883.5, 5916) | 17.9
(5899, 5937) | 19.9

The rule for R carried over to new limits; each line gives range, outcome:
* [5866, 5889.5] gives 15.3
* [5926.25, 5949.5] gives 17.9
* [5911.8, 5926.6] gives 18.7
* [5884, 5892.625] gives 15.1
